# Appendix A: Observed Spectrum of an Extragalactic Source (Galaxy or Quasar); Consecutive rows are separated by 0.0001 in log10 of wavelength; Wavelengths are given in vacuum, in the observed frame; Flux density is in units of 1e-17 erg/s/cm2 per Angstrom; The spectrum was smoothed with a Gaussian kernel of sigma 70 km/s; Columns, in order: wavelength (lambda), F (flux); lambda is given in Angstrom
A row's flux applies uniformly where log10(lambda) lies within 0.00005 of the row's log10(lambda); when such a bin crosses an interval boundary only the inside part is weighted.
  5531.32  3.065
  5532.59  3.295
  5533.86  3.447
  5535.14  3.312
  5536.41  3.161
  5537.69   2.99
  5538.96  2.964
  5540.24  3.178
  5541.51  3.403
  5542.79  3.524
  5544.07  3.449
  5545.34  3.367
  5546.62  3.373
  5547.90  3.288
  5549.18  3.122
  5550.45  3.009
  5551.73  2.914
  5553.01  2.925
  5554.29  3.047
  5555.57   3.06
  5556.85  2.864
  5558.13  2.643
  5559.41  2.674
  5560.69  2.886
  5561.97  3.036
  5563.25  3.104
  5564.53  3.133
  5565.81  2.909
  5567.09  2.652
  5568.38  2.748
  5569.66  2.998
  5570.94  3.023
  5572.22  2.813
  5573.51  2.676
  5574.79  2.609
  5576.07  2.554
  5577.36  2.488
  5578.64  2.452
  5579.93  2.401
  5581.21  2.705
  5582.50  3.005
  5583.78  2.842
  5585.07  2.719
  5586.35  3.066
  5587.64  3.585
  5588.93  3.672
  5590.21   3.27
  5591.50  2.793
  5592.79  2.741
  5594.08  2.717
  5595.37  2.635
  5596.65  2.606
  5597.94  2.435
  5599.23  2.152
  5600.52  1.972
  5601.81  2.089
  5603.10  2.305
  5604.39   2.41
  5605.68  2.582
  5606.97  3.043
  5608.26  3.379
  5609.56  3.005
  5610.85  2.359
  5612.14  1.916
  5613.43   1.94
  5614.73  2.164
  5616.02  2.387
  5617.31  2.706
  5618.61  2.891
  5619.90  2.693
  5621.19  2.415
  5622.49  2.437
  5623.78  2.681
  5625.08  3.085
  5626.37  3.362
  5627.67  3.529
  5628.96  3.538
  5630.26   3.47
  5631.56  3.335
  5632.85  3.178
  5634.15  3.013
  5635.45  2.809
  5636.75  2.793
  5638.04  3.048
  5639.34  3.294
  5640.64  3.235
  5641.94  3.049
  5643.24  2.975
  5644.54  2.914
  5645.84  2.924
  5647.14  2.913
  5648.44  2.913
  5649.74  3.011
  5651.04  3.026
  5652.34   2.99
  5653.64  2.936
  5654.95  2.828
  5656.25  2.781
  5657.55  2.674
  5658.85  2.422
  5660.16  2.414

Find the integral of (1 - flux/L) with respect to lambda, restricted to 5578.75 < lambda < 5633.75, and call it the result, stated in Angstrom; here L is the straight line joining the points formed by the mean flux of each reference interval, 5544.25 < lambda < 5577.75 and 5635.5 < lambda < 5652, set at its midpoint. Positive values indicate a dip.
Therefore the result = 3.8 Angstrom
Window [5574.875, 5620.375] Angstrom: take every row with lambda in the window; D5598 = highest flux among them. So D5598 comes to 3.672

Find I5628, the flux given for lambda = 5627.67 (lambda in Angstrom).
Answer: 3.529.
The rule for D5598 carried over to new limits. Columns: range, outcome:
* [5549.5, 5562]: 3.06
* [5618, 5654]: 3.538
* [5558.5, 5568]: 3.133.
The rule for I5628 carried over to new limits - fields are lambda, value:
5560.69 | 2.886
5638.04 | 3.048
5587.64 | 3.585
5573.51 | 2.676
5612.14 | 1.916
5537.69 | 2.99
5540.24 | 3.178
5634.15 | 3.013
